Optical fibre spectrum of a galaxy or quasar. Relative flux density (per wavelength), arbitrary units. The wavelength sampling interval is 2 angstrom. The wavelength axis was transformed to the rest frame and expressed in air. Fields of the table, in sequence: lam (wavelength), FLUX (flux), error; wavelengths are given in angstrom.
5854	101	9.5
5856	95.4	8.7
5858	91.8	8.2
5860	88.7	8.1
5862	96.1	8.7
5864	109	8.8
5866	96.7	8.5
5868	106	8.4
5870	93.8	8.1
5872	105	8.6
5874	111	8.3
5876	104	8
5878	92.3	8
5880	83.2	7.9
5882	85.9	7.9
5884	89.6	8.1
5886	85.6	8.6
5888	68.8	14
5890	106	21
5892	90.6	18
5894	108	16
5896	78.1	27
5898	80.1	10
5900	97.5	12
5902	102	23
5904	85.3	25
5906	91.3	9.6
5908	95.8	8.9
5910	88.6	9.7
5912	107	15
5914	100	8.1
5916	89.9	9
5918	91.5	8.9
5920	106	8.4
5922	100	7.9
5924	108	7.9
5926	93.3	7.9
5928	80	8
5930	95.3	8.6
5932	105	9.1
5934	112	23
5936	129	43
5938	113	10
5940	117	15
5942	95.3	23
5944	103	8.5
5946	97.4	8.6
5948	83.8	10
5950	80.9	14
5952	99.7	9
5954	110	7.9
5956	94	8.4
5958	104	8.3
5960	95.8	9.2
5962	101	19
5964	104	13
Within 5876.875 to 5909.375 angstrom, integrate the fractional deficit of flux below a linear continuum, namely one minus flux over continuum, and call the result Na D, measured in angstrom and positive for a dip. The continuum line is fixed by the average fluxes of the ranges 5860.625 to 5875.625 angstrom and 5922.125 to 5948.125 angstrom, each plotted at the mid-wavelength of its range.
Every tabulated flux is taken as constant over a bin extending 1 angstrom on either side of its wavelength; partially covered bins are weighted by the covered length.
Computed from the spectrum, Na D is 3.96 angstrom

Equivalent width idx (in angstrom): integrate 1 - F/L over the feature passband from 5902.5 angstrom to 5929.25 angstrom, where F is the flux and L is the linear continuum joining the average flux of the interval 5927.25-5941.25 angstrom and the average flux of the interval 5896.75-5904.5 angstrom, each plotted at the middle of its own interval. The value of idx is 0.9 angstrom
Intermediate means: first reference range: 91.2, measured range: 95.3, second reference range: 108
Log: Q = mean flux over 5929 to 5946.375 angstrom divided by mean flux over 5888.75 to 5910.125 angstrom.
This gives 1.16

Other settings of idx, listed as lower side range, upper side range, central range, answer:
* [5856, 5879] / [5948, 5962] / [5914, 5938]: -0.9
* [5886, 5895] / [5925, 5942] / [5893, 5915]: 0.6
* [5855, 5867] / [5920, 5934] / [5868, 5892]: 0.8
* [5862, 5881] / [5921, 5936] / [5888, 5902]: 1.1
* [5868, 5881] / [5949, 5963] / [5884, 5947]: 0.7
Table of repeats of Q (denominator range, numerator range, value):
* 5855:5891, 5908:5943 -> 1.07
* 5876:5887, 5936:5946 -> 1.22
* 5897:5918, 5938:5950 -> 1.06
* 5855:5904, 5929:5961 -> 1.08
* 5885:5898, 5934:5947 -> 1.23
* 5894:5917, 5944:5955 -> 1.02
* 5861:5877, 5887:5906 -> 0.88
